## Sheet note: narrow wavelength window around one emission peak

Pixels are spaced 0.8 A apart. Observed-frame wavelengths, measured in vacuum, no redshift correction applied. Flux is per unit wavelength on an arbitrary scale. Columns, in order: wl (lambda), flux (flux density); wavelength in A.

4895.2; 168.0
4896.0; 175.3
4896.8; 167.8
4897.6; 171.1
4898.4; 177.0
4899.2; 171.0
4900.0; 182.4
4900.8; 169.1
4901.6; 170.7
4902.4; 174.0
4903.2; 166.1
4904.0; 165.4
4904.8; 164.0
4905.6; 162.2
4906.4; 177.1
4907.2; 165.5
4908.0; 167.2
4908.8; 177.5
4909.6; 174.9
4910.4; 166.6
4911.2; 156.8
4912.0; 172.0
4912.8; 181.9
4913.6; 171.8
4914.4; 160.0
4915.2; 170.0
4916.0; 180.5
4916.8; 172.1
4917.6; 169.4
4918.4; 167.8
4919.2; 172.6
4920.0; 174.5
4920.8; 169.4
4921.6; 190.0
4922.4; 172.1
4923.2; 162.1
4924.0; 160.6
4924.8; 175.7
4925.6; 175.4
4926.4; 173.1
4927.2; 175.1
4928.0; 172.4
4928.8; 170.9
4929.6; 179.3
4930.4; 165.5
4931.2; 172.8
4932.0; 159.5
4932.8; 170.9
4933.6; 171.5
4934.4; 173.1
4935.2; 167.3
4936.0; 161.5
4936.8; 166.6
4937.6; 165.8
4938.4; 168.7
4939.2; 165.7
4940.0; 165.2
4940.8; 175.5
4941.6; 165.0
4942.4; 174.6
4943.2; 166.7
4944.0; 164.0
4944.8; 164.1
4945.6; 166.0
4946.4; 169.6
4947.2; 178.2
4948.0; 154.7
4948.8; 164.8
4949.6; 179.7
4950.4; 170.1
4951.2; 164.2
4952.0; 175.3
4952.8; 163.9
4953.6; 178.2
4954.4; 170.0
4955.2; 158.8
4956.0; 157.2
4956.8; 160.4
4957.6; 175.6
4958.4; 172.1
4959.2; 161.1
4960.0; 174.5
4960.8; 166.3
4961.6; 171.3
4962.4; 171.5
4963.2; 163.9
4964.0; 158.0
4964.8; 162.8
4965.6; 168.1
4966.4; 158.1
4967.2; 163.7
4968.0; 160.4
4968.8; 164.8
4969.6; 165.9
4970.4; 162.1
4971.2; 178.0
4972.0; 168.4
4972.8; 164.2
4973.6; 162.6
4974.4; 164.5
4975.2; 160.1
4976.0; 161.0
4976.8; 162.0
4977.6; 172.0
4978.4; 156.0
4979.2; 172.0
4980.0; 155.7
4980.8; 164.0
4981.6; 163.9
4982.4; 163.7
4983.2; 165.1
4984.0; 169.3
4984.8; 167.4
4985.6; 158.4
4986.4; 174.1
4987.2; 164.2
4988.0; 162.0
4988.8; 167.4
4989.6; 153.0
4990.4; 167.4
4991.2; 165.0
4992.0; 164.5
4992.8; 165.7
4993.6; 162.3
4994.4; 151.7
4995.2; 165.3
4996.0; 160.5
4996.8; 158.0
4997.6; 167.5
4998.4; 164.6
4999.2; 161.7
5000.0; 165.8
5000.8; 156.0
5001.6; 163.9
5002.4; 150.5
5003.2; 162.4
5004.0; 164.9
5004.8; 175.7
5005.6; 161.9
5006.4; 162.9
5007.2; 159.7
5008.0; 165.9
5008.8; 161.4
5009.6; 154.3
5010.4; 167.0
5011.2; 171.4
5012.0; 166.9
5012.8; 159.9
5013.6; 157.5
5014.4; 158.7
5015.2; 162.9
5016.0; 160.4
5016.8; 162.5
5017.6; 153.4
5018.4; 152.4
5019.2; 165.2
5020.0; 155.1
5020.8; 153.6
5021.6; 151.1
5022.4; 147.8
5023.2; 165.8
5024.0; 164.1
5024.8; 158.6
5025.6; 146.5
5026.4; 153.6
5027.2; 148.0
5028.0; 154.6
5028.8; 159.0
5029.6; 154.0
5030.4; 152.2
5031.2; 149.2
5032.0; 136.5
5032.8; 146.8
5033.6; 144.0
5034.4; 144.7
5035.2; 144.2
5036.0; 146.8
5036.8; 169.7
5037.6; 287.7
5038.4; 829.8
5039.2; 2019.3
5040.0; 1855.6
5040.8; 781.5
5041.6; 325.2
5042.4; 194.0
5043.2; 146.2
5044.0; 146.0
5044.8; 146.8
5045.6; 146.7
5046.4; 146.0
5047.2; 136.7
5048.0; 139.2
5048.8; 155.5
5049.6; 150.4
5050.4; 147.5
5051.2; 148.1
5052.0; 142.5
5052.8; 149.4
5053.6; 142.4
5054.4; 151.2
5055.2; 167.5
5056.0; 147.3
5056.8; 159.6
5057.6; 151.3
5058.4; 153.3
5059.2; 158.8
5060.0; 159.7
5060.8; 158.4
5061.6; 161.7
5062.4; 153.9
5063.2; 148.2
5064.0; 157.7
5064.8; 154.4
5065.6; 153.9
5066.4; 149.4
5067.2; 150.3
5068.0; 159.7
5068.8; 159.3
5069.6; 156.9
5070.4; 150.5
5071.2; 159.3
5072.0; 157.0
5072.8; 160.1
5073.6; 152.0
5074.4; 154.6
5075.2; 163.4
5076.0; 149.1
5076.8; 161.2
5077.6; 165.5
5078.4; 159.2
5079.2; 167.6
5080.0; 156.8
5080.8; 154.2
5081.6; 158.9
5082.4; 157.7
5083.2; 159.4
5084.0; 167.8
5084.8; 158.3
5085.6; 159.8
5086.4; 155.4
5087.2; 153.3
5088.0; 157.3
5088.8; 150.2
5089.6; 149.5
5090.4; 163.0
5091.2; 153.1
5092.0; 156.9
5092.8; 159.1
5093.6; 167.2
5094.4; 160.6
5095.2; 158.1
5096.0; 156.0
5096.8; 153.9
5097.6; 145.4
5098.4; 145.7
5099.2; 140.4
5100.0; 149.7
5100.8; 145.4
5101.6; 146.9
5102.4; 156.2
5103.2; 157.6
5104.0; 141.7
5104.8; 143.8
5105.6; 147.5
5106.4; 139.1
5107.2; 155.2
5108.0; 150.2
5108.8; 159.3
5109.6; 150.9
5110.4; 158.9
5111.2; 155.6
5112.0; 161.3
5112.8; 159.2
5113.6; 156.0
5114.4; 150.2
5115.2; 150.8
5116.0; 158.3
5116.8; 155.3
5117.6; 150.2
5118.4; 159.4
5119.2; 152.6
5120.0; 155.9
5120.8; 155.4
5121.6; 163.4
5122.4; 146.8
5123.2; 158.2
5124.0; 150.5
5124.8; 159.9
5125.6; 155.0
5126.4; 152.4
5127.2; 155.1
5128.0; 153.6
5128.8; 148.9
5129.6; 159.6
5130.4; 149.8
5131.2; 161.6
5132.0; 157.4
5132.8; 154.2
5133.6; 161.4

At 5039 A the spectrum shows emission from H-beta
